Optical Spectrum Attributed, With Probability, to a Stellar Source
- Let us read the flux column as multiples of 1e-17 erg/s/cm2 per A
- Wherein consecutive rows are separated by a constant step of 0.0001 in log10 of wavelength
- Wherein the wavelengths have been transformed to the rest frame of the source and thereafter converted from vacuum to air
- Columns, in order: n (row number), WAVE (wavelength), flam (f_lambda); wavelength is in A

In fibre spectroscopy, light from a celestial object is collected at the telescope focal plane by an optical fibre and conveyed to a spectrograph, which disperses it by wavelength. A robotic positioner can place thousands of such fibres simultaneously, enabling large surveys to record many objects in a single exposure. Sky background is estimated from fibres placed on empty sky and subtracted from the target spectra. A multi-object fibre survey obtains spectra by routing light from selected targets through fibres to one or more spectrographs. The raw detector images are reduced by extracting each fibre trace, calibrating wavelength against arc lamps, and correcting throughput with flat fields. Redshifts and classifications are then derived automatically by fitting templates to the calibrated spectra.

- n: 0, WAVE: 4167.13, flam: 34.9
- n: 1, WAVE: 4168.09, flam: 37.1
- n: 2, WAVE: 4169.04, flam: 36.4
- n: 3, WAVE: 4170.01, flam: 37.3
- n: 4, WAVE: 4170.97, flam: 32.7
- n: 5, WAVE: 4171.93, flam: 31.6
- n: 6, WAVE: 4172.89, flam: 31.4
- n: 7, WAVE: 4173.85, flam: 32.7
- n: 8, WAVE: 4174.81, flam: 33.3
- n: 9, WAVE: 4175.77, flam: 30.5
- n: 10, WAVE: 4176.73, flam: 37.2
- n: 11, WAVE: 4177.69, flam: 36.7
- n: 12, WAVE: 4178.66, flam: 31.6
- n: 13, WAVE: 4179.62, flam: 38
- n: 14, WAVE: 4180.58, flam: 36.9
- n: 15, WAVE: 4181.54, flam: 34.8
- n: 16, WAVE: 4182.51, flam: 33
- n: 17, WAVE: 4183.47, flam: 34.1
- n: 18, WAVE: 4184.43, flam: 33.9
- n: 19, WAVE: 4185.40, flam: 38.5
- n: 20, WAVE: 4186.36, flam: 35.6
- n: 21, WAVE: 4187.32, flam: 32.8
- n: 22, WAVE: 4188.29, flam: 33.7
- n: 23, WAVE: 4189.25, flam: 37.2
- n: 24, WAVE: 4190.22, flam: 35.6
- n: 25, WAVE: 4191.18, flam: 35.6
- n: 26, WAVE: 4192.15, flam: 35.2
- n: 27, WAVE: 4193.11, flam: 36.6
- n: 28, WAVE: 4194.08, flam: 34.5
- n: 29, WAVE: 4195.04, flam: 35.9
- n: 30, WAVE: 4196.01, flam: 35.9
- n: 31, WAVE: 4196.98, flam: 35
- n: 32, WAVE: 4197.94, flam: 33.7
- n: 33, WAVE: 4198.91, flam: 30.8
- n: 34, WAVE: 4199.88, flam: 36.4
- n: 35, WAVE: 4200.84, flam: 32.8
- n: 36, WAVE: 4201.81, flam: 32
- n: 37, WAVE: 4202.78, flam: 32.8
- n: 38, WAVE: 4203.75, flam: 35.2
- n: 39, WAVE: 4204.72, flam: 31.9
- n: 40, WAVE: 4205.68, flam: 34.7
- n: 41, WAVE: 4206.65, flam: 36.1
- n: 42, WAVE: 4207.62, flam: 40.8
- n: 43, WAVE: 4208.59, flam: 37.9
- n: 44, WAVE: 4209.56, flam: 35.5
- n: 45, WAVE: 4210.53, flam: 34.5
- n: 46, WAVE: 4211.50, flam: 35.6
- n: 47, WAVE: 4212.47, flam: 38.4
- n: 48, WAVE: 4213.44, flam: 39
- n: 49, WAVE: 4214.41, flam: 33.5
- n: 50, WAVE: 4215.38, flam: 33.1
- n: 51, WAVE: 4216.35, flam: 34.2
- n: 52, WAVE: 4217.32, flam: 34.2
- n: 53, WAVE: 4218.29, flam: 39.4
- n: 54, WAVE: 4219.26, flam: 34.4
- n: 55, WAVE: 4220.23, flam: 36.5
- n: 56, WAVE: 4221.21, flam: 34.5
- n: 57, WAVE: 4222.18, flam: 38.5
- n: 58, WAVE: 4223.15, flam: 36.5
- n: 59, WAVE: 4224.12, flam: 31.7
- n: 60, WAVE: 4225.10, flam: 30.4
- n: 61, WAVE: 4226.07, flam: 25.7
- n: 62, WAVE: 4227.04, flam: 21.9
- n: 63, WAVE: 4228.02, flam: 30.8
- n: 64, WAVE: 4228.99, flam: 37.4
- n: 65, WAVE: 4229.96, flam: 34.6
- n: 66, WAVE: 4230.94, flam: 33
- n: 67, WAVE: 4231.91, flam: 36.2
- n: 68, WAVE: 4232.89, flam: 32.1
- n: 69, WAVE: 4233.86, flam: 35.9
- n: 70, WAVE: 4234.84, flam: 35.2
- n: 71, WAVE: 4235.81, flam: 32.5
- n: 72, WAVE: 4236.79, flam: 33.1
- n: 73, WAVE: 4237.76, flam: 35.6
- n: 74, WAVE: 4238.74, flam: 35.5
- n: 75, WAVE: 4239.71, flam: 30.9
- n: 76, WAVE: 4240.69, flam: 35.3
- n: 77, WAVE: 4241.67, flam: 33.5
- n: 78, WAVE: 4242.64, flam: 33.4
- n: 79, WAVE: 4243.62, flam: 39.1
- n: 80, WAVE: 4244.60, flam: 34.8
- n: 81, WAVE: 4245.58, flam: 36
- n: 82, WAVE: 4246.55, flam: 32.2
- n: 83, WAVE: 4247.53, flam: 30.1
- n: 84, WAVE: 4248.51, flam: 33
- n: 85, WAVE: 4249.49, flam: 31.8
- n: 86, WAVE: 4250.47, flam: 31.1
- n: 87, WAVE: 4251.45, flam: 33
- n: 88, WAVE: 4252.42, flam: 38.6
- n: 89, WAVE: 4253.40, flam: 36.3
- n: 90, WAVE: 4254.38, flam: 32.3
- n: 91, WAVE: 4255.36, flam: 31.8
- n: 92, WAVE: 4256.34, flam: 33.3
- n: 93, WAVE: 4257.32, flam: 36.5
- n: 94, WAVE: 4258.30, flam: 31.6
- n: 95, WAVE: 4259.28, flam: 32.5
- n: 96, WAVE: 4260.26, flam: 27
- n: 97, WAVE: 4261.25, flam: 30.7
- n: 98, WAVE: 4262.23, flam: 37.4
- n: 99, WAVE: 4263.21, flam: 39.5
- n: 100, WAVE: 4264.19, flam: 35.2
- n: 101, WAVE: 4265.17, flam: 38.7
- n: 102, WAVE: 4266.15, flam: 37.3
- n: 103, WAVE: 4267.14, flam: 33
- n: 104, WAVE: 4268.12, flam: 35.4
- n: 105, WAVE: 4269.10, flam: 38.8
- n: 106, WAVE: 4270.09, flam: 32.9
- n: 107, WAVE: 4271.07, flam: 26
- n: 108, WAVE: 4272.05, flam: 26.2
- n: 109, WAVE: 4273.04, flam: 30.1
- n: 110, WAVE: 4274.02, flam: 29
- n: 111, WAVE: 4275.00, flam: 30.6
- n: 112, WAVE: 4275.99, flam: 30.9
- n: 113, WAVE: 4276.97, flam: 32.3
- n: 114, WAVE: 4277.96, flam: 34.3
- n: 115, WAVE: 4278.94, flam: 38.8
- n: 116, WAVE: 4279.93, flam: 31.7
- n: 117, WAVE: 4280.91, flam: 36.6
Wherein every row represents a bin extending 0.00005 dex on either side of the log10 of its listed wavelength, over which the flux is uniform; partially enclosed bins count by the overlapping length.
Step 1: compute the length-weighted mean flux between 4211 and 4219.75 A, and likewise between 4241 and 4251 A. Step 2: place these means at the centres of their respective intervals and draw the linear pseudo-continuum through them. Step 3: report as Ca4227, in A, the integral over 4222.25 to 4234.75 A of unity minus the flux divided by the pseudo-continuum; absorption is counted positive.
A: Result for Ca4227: 0.8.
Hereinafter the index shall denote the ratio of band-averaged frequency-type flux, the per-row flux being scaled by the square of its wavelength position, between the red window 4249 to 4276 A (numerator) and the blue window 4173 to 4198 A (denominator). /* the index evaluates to 0.98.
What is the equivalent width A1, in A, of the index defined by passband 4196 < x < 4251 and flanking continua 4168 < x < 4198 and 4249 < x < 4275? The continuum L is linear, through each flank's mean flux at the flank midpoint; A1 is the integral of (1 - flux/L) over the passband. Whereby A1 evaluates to -0.16 A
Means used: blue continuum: 34.8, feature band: 34.1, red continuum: 33.3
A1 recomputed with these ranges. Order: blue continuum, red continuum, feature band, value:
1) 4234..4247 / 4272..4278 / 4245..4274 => -1.0 A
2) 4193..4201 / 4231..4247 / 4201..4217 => -0.3 A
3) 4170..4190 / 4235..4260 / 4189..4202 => -0.2 A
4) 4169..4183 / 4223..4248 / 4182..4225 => -1.8 A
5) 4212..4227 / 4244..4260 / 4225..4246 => 0.3 A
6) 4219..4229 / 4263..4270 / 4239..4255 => 0.3 A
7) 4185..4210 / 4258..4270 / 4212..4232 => 0.6 A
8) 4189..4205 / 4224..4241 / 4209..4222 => -0.8 A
